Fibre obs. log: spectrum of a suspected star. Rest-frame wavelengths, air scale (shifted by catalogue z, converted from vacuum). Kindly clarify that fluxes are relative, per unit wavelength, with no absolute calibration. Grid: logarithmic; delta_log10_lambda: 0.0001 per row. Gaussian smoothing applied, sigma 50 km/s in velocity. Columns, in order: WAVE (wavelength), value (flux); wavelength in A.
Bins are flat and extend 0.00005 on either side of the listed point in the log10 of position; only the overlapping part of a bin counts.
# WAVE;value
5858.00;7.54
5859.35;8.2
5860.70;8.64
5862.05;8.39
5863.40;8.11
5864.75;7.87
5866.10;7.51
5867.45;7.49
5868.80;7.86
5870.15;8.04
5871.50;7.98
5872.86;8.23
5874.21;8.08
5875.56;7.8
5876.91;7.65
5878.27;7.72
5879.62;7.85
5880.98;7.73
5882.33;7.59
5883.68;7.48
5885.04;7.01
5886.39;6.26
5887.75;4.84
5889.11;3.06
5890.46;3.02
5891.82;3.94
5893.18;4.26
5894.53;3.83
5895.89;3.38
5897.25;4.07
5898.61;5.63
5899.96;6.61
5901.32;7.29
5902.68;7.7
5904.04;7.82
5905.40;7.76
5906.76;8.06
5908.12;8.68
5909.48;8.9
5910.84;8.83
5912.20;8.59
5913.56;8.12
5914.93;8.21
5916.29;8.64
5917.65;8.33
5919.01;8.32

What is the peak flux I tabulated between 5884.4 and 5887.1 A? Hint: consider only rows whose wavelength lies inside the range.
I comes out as 7.01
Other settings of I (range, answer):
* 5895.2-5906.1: 7.82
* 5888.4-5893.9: 4.26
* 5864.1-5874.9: 8.23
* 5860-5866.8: 8.64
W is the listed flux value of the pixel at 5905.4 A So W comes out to 7.76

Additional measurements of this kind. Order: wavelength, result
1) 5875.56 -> 7.8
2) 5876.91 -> 7.65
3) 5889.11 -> 3.06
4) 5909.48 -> 8.9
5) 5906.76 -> 8.06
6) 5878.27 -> 7.72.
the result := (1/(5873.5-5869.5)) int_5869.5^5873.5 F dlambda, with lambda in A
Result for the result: 8.07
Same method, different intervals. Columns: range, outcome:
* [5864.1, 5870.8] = 7.76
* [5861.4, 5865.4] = 8.12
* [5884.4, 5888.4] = 6.04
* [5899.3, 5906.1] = 7.44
